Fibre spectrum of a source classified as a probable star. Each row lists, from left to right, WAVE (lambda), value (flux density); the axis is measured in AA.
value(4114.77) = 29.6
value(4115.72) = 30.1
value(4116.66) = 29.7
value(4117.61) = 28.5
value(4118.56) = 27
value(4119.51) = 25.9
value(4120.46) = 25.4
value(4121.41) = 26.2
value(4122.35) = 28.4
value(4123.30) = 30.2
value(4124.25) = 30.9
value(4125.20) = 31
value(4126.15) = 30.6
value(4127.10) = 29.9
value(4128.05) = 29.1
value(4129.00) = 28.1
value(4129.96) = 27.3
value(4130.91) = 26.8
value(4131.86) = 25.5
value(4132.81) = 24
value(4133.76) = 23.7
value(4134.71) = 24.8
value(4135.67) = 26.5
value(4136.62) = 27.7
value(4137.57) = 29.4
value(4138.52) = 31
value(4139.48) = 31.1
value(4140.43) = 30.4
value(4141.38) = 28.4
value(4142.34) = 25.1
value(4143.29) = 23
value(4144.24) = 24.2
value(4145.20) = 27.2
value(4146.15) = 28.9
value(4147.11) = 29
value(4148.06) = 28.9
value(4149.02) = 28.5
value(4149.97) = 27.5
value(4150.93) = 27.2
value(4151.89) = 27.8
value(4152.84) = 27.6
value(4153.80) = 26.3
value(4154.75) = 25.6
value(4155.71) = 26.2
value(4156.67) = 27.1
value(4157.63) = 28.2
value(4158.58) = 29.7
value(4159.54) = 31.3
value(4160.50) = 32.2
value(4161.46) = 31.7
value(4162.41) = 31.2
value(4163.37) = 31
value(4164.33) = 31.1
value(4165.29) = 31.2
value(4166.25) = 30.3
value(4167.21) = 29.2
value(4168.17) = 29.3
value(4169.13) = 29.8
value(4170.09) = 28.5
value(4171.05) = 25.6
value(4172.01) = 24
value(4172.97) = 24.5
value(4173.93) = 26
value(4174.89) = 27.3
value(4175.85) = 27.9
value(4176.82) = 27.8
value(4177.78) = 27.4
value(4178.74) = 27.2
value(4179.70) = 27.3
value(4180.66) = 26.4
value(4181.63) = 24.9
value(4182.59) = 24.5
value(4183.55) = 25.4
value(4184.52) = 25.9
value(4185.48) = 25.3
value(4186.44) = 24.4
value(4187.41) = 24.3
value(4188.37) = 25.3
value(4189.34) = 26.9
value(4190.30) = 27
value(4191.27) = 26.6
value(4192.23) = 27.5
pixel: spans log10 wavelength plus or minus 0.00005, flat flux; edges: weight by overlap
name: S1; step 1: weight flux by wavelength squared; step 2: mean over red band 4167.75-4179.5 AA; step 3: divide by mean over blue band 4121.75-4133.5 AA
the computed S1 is 1.0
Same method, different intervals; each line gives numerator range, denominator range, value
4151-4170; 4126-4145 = 1.09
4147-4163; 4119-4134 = 1.05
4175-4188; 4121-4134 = 0.95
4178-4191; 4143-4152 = 0.96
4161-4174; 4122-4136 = 1.06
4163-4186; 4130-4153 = 1.02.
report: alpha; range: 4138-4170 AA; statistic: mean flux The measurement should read 28.7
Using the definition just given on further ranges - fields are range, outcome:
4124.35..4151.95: 27.7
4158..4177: 29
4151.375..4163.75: 28.9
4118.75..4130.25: 28.6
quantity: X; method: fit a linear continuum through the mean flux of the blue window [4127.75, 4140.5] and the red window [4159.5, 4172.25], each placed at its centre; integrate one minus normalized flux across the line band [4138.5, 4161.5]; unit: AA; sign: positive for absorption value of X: 0.4 AA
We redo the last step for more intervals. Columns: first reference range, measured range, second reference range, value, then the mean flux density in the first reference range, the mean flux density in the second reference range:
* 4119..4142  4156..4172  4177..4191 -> -1.8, 28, 25.9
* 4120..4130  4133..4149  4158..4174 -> 0.9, 28.9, 29.3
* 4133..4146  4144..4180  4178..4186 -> -2.4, 27.1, 25.9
